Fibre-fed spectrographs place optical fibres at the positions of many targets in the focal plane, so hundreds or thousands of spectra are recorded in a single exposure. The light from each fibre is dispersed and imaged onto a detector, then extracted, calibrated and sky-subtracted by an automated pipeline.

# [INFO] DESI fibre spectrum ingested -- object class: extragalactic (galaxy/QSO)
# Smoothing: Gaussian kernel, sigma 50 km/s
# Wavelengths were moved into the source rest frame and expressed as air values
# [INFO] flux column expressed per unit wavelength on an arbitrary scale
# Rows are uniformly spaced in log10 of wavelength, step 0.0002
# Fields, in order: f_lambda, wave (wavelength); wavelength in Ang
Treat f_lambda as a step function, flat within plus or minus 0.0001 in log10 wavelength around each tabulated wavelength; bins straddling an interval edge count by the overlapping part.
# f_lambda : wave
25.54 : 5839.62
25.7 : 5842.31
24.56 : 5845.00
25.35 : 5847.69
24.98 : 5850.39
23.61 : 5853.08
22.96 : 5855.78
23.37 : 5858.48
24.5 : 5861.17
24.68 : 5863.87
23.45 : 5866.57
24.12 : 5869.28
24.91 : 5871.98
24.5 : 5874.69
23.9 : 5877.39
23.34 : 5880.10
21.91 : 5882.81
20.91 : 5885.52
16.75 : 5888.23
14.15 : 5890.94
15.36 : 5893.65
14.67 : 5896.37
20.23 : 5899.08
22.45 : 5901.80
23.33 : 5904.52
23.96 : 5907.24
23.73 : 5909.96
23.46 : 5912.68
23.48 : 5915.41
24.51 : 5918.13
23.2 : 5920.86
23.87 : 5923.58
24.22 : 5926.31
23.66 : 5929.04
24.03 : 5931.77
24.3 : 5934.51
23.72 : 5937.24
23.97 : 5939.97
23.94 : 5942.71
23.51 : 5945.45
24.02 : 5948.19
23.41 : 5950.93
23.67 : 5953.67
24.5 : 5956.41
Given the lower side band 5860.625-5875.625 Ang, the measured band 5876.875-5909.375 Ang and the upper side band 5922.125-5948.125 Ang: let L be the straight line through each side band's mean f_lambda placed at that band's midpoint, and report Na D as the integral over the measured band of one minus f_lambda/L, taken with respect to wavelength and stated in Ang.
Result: 5.5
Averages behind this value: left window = 24.3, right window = 23.9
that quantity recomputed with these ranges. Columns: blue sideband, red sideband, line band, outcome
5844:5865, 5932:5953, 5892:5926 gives 3.0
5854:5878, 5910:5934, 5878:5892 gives 2.5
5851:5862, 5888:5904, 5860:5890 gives -2.9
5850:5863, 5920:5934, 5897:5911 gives 0.9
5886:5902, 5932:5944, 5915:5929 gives -1.6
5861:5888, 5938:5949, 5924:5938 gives -0.1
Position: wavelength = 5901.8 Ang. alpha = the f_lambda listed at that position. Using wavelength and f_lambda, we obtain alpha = 22.45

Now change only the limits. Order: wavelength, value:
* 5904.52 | 23.33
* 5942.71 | 23.94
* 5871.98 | 24.91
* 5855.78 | 22.96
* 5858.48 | 23.37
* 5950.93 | 23.41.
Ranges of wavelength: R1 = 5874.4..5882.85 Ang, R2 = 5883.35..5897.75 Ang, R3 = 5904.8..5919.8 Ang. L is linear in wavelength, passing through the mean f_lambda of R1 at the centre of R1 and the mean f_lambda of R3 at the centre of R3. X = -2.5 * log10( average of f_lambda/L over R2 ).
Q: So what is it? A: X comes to 0.376 mag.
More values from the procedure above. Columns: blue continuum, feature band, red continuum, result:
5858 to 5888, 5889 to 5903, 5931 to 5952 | 0.33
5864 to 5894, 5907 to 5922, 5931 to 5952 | -0.04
